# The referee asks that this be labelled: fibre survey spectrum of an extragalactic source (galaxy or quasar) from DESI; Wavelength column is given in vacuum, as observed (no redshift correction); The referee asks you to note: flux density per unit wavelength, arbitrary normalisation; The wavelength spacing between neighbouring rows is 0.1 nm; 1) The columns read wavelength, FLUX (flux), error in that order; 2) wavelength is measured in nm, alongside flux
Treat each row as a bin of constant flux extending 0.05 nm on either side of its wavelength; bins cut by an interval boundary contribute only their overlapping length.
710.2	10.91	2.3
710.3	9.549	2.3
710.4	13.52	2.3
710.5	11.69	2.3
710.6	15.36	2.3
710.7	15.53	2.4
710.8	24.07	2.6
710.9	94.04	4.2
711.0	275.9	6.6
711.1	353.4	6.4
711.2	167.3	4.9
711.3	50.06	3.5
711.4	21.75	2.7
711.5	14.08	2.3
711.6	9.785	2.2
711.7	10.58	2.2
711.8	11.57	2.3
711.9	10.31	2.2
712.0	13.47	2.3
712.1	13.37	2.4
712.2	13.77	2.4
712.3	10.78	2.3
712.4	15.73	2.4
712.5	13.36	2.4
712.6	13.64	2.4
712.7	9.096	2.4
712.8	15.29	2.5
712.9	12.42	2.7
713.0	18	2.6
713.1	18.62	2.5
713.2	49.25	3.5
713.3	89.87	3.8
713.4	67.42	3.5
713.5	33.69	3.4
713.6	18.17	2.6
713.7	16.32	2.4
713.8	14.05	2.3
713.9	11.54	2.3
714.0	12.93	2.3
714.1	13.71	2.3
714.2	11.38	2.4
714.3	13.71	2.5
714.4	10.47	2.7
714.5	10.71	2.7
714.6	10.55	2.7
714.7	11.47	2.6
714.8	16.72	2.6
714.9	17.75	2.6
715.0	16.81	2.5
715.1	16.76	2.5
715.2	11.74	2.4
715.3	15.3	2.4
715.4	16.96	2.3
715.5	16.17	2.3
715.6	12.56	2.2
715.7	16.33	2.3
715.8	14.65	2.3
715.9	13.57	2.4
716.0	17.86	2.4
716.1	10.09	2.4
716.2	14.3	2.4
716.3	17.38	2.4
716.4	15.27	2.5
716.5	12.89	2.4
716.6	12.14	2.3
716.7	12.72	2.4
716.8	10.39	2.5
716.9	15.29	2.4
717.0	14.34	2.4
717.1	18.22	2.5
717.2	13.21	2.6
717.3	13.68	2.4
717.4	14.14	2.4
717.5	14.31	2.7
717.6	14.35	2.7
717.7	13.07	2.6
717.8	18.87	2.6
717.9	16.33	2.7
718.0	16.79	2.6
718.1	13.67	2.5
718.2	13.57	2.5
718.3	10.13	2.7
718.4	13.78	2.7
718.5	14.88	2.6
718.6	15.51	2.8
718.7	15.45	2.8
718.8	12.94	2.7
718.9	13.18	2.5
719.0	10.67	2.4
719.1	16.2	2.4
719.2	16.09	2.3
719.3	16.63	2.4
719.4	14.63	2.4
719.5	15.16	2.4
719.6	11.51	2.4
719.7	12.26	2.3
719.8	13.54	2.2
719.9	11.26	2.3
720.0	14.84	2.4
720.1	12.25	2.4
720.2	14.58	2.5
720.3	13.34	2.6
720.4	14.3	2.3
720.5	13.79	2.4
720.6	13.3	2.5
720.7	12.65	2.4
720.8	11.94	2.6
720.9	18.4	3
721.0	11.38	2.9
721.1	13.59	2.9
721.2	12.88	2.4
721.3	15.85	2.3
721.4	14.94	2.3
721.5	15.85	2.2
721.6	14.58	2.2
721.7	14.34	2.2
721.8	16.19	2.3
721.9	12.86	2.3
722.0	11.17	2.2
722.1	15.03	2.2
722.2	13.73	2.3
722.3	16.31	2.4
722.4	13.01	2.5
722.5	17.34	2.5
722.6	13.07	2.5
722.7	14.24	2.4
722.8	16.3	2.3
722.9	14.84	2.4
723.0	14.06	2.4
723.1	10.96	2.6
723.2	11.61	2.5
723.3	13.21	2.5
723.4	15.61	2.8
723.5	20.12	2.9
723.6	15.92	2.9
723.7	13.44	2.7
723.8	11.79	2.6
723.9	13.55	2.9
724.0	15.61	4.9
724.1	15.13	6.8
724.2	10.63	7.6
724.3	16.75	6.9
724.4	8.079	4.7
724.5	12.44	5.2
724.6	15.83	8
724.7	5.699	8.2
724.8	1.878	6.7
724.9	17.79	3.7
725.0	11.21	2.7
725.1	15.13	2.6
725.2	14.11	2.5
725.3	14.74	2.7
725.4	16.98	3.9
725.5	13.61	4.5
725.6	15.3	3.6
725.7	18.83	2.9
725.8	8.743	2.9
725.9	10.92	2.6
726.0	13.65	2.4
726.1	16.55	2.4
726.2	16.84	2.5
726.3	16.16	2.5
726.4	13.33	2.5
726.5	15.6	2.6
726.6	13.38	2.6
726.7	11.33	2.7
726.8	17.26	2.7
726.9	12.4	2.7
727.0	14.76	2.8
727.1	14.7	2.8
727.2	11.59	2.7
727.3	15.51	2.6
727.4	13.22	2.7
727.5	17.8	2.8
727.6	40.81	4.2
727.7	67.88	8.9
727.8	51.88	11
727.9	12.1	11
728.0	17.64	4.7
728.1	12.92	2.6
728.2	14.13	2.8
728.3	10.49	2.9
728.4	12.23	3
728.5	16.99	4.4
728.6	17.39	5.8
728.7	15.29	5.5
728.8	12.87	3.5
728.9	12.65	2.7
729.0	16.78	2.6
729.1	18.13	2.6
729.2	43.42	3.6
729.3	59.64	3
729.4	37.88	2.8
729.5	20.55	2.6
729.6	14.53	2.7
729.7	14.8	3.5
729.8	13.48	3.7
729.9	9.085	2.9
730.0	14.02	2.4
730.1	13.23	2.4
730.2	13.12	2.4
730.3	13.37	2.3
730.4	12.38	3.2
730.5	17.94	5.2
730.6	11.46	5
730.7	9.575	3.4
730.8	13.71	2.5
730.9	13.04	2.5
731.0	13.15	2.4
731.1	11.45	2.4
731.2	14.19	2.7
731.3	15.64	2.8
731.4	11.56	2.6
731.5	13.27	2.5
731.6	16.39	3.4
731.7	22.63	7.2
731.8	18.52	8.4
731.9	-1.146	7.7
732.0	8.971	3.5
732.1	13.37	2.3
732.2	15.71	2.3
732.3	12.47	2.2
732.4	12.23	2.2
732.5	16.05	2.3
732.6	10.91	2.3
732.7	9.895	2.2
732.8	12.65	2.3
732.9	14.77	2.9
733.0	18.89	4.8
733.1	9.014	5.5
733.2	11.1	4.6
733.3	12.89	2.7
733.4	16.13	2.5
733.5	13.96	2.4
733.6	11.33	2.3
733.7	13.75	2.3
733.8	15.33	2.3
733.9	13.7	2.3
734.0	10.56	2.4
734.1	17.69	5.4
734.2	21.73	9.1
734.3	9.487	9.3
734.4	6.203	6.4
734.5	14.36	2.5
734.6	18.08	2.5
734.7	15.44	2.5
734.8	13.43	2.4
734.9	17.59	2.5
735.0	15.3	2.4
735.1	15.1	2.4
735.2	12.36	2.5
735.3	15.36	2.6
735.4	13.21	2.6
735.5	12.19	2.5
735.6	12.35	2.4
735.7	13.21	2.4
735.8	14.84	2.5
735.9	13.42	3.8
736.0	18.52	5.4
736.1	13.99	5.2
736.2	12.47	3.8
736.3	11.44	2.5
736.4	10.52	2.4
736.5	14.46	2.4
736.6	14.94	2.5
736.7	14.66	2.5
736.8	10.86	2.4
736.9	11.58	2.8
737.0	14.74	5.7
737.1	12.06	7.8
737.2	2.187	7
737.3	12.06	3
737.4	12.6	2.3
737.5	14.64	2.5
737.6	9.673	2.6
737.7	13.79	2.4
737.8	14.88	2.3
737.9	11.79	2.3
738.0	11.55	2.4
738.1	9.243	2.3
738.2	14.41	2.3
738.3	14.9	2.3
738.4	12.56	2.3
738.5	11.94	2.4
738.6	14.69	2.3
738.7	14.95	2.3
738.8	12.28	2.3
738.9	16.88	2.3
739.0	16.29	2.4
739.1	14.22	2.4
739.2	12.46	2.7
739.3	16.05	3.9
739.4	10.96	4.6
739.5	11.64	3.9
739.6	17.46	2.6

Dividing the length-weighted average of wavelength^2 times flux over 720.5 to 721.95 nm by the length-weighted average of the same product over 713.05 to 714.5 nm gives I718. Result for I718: 0.54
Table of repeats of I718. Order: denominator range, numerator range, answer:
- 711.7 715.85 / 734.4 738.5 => 0.76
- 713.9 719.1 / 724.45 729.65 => 1.34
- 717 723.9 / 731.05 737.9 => 0.97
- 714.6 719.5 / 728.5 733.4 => 1.12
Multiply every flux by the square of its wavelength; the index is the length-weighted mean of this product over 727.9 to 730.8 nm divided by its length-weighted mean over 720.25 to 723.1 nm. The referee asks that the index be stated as 1.26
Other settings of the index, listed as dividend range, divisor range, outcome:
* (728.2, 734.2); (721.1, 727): 1.12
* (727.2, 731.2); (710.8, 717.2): 0.67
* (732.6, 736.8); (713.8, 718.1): 1.02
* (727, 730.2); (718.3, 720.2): 1.57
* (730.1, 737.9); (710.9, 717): 0.46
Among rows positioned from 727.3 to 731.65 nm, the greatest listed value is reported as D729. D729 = 67.88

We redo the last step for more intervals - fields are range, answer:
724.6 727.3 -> 18.83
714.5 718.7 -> 18.87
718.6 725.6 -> 20.12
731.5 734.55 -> 22.63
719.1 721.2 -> 18.4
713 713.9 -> 89.87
